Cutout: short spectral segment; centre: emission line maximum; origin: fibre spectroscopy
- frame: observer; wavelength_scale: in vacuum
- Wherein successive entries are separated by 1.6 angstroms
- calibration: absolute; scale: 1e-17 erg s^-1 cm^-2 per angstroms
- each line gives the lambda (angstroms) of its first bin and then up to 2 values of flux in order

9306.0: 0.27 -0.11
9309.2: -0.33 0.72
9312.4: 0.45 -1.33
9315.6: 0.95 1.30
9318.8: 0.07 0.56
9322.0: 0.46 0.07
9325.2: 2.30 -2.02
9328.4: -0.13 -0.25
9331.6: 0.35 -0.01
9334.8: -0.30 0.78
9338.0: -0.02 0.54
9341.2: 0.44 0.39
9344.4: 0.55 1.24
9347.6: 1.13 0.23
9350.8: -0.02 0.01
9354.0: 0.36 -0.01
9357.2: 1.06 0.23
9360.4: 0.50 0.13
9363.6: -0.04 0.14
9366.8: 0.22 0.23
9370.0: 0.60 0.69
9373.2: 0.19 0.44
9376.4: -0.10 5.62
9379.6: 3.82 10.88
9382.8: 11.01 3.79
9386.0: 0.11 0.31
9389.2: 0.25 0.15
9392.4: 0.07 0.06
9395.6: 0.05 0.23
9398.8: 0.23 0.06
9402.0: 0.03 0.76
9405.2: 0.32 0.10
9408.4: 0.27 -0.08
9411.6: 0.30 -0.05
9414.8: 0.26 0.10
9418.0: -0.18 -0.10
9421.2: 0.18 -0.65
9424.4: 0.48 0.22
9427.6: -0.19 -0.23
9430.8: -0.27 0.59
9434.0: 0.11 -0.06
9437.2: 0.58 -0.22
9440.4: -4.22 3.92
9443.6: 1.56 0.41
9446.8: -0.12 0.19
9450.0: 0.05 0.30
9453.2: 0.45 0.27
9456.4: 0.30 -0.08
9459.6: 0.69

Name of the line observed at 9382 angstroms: [O III]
